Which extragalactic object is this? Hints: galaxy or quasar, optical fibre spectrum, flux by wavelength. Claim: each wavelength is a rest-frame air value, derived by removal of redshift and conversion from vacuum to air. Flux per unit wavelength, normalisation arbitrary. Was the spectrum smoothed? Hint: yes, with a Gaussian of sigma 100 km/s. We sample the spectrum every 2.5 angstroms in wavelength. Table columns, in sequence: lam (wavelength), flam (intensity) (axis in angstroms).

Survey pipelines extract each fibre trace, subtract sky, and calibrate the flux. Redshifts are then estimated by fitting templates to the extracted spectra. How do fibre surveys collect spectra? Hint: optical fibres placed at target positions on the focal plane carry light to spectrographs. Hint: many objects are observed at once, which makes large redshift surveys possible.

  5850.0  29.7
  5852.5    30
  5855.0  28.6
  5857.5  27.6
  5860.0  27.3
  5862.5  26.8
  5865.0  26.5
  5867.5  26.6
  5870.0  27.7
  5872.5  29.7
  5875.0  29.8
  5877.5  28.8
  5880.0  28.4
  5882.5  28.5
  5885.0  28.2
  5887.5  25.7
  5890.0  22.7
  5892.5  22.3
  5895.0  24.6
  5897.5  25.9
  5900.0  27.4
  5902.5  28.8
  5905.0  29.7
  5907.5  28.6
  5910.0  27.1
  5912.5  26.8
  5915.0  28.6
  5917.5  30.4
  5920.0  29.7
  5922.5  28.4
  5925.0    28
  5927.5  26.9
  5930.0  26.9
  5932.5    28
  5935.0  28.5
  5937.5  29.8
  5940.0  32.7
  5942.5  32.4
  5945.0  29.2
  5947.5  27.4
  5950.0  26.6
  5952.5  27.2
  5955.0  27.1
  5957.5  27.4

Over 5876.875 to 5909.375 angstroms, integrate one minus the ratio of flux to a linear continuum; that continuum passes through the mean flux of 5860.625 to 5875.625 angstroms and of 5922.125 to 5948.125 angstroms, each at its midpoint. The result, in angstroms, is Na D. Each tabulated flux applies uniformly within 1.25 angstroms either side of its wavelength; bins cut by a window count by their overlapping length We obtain 1.6 angstroms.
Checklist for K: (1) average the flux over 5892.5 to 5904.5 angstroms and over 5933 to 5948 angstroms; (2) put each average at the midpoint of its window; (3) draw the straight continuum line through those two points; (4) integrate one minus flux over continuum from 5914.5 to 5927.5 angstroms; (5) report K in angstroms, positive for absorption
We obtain -0.2 angstroms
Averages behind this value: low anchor 26.4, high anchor 30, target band 28.8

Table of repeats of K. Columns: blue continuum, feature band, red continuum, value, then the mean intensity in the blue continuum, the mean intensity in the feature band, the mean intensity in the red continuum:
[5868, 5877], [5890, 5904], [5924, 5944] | 1.63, 28.8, 25.6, 29.2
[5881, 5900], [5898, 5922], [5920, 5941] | -1.23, 25.6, 28.5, 28.7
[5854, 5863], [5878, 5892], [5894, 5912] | 0.48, 27.6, 26.6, 27.5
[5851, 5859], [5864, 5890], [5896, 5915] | 0.51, 28.7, 27.8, 27.8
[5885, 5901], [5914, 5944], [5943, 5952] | -2.40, 25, 29.2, 28.1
